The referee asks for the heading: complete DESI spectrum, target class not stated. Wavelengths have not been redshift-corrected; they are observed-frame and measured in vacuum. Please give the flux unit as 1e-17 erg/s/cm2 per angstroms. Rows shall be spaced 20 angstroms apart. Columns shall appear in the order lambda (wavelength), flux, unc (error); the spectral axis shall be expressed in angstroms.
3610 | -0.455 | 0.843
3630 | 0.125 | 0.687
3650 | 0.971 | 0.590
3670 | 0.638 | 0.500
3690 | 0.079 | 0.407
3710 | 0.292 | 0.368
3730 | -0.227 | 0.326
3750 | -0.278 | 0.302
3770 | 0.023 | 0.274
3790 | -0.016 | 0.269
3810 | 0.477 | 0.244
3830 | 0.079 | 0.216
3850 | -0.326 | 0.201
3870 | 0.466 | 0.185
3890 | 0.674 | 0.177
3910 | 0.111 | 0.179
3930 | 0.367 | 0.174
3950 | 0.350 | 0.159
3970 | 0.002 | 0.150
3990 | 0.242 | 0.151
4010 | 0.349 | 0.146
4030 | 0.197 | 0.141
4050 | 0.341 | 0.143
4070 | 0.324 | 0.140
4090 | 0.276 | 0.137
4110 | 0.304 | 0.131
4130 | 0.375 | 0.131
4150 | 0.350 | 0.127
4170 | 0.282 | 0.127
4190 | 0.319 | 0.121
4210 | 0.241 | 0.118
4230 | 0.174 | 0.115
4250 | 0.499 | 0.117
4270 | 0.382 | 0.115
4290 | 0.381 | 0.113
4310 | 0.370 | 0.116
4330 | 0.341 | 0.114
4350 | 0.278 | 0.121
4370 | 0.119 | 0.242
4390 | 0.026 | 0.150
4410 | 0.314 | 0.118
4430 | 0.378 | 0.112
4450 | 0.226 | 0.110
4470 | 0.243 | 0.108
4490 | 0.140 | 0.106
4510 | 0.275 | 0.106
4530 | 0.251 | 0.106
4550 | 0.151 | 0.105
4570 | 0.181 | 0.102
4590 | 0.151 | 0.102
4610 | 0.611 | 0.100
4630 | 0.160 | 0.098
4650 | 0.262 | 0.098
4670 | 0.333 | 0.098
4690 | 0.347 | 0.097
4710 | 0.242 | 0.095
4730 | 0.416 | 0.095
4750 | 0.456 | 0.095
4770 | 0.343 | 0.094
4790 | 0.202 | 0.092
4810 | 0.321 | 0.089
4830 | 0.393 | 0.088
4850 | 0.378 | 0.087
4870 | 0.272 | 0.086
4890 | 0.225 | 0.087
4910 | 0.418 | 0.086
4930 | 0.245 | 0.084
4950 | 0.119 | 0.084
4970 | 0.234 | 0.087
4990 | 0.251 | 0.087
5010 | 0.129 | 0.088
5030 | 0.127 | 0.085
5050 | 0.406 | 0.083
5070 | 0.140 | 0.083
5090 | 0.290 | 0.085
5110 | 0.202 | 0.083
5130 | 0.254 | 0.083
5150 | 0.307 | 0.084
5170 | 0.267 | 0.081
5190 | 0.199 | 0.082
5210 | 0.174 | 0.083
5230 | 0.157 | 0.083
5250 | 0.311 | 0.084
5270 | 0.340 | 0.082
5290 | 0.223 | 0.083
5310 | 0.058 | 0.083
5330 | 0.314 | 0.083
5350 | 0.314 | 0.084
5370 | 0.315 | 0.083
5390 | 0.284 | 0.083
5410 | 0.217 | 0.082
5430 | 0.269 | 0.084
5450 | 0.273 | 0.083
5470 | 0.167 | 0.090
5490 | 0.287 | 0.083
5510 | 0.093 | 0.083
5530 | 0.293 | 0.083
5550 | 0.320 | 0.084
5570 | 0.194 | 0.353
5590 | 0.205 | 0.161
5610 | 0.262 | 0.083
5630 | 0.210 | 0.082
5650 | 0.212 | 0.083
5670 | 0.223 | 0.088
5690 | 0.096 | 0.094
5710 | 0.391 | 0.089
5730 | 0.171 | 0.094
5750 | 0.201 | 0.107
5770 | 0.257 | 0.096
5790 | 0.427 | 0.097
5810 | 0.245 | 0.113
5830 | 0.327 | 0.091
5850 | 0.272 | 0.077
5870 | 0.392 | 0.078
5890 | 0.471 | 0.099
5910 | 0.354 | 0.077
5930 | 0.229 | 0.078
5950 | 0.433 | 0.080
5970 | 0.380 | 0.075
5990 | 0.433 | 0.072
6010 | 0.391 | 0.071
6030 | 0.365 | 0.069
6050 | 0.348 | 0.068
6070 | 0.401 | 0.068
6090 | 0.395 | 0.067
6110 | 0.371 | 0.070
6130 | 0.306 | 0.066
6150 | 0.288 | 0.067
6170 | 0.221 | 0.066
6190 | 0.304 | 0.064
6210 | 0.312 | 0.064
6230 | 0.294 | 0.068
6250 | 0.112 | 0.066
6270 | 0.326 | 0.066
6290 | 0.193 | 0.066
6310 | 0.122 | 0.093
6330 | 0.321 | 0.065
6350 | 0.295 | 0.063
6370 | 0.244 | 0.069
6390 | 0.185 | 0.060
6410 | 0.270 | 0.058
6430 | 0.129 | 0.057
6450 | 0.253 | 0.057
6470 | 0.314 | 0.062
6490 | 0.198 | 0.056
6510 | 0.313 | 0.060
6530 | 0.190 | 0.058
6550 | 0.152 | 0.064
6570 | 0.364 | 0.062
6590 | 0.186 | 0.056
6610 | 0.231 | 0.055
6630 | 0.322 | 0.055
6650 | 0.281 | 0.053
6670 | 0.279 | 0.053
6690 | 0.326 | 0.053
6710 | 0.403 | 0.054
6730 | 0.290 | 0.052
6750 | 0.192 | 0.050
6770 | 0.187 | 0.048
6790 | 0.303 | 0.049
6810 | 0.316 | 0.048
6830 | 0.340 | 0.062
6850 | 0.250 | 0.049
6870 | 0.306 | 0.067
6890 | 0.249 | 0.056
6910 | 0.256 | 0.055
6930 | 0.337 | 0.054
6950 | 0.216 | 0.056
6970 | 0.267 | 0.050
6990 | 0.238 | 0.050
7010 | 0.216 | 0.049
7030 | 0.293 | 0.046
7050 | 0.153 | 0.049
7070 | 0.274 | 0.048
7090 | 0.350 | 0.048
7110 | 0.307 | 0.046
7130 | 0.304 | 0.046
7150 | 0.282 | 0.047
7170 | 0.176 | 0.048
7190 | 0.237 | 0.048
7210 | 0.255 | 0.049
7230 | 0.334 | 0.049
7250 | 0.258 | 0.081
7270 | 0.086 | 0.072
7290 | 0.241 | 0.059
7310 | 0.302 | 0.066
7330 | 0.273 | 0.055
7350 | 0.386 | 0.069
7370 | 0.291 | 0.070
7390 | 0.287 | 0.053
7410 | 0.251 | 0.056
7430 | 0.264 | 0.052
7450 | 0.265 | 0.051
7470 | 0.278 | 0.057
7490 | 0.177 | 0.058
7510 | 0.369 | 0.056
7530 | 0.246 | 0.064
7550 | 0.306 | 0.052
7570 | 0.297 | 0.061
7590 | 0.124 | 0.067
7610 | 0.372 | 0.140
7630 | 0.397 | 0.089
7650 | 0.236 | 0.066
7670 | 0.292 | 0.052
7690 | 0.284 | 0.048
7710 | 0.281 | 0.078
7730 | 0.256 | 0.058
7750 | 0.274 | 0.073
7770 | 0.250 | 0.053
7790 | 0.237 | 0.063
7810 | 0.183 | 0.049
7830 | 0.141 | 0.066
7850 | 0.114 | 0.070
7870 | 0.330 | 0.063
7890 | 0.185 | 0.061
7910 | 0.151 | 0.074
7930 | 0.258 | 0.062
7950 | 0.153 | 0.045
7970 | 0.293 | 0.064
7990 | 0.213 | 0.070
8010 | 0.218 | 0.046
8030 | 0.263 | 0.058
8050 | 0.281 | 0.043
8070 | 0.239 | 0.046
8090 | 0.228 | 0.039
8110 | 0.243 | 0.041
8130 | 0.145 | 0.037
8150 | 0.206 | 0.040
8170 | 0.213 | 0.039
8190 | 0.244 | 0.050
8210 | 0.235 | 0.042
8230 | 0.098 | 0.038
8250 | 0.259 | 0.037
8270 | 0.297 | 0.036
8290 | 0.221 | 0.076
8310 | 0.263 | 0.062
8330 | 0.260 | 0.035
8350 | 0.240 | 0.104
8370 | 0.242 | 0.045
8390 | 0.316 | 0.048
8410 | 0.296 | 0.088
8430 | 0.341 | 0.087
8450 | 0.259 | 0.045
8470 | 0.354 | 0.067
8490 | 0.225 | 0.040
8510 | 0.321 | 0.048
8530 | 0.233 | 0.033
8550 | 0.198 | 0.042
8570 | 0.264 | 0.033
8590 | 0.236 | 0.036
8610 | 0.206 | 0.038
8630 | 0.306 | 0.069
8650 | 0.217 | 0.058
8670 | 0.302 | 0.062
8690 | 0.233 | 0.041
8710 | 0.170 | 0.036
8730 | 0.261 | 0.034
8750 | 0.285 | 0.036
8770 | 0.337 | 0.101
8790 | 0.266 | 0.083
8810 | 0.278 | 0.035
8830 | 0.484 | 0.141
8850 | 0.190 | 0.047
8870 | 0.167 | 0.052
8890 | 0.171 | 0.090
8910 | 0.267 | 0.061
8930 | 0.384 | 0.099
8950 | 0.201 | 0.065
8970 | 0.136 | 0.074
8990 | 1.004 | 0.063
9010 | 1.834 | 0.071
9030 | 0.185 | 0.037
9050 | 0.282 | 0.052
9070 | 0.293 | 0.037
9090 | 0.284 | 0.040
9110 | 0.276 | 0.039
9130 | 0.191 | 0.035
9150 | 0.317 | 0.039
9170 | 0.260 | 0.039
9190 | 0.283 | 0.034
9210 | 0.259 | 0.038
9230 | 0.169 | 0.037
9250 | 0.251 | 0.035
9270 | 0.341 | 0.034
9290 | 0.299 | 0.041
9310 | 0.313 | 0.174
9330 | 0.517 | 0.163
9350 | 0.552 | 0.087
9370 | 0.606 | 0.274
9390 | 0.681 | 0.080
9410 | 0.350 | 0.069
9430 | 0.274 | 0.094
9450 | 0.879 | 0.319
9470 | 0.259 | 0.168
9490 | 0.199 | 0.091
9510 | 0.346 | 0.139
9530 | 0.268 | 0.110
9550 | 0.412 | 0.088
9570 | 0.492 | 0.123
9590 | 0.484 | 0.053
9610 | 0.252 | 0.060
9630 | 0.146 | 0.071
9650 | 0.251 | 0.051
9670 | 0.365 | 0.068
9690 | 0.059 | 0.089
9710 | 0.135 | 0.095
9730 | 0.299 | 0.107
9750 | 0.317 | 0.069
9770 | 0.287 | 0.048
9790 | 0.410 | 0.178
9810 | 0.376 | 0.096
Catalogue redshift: 1.41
